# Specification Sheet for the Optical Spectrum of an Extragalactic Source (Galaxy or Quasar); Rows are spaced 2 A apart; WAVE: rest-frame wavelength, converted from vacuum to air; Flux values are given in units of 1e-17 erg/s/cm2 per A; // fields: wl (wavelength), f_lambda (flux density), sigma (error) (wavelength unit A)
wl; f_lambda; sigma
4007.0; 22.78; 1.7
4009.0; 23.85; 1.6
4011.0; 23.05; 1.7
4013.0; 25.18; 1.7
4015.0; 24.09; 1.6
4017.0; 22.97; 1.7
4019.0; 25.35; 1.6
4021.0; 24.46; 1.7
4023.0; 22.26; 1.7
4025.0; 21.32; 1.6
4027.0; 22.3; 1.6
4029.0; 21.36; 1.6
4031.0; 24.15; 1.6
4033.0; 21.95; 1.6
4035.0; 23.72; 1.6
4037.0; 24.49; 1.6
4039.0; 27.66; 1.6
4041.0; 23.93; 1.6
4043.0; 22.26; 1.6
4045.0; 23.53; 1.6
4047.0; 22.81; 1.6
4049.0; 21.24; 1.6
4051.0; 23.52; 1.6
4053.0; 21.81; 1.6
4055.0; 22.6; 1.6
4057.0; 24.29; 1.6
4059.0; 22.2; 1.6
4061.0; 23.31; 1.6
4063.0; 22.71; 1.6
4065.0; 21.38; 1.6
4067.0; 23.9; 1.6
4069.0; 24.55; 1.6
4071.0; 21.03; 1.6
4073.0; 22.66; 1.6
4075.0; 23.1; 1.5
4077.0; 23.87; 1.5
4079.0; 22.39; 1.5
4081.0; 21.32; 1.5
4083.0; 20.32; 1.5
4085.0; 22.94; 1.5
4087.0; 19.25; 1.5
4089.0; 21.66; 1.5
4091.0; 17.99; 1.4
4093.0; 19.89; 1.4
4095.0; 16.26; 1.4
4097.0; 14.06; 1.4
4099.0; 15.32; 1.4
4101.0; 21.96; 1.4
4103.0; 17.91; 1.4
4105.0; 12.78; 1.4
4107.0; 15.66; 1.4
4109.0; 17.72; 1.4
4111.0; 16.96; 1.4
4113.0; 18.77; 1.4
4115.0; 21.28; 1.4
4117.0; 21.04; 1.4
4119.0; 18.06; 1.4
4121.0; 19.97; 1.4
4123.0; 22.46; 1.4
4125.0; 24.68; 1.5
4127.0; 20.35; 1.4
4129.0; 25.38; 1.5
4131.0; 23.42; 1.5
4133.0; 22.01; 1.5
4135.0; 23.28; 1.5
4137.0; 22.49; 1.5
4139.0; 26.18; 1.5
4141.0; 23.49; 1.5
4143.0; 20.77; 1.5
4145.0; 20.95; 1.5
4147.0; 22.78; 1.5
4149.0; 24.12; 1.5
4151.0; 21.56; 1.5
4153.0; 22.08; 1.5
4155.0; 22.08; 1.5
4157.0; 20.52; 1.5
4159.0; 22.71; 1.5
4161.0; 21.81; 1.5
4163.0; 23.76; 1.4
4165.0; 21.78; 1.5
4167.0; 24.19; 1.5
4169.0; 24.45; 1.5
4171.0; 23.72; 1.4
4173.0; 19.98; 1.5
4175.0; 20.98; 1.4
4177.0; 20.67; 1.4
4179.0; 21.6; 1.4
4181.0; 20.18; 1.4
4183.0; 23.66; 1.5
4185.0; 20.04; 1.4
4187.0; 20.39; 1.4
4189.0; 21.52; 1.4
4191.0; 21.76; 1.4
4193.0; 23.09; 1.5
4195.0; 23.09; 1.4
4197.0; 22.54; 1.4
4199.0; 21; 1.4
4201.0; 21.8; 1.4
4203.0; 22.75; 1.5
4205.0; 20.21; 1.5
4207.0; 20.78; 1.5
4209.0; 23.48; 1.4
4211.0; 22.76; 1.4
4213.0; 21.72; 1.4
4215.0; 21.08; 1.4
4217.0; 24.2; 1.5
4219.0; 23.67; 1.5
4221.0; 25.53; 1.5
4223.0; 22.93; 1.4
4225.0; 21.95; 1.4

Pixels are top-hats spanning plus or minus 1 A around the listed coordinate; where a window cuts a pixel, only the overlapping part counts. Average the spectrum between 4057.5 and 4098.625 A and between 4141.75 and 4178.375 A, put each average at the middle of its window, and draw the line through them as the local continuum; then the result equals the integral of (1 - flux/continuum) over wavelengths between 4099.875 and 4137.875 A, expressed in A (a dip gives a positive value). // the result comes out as 2.4 A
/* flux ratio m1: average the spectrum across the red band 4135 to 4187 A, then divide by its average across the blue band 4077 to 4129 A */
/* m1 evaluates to 1.14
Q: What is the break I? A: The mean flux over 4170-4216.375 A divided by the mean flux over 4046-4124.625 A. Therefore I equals 1.1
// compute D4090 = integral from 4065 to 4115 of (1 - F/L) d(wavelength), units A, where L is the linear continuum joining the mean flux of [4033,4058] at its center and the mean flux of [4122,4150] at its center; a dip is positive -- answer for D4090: 7.5 A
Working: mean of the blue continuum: 23.4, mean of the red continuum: 23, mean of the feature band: 19.7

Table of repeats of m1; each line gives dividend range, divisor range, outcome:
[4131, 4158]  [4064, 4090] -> 1.02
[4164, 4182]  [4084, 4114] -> 1.22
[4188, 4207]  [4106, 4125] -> 1.13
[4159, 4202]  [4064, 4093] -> 1.01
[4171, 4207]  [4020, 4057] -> 0.93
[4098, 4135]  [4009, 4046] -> 0.84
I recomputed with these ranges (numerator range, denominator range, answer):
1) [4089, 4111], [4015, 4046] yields 0.73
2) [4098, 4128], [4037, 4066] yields 0.82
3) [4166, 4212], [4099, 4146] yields 1.06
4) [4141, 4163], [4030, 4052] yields 0.94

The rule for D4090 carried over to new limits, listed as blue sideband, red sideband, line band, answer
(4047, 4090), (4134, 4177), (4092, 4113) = 5.14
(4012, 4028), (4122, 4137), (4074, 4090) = 0.95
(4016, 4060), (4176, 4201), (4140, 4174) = -0.68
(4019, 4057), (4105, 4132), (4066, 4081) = -0.76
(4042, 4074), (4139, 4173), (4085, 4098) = 2.37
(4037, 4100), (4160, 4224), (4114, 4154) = -0.55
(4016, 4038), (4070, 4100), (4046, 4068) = -1.16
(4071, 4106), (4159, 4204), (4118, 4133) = -1.03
